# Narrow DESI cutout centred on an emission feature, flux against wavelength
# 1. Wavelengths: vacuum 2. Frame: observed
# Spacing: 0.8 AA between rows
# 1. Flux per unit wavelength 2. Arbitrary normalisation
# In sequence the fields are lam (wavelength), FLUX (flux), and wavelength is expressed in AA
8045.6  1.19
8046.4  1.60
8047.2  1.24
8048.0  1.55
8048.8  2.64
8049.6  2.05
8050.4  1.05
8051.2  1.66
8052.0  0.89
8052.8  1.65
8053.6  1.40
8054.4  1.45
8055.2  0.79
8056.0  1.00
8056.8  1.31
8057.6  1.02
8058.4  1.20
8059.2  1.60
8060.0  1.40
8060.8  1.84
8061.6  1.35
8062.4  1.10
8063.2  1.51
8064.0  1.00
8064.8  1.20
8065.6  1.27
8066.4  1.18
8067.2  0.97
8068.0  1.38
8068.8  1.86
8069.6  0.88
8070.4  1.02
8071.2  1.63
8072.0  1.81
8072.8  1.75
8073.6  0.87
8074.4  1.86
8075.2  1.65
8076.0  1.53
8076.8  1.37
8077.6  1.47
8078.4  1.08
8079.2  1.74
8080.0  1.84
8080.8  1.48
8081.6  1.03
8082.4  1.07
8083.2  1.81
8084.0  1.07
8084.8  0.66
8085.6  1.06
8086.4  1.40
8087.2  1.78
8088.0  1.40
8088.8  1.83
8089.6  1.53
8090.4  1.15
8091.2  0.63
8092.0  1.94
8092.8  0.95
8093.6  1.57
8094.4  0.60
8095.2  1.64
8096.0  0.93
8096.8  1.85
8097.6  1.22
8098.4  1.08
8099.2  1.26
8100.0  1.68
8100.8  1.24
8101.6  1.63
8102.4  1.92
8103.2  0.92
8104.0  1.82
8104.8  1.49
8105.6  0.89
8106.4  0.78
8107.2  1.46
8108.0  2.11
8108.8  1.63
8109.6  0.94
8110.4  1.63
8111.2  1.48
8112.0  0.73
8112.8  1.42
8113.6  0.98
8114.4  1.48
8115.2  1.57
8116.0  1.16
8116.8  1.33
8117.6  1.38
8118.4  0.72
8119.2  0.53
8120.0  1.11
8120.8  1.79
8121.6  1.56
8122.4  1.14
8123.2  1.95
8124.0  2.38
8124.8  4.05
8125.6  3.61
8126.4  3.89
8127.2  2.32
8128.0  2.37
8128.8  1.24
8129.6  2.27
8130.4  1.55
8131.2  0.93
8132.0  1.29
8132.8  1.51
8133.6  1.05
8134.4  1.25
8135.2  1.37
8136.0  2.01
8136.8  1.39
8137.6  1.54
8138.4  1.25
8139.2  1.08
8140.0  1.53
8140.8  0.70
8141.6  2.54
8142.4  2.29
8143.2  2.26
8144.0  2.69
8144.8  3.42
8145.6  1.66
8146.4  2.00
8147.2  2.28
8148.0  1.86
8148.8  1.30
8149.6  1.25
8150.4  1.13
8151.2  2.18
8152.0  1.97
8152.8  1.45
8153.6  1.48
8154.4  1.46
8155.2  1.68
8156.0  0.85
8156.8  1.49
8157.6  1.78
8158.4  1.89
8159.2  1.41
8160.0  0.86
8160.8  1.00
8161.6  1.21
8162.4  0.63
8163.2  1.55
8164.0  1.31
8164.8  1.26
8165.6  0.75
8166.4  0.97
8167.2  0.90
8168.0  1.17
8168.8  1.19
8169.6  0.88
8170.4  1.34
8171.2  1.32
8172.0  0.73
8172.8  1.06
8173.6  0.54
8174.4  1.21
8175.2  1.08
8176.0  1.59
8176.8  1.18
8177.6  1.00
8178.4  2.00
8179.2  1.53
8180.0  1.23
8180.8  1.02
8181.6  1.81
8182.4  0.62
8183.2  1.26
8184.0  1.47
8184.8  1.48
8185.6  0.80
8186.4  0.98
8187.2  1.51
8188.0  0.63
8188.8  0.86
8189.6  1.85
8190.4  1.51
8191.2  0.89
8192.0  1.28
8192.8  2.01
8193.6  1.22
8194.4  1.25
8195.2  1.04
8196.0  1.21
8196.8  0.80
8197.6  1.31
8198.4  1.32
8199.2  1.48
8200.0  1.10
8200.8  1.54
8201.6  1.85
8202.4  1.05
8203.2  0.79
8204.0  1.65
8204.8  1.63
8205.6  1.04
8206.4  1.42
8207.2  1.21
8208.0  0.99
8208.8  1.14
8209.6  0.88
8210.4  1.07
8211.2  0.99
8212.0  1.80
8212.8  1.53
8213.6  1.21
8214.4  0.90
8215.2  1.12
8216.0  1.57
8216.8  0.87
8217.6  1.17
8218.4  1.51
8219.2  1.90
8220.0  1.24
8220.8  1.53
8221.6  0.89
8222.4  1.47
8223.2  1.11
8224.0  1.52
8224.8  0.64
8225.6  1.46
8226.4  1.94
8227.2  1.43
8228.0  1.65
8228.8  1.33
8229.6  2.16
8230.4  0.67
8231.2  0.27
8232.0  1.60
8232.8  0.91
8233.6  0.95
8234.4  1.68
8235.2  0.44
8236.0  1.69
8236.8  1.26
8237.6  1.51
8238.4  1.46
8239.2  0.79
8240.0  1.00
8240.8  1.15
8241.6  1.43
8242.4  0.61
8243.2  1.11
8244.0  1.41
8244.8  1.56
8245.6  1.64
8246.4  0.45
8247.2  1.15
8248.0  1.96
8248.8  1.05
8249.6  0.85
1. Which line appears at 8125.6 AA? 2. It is [S II]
